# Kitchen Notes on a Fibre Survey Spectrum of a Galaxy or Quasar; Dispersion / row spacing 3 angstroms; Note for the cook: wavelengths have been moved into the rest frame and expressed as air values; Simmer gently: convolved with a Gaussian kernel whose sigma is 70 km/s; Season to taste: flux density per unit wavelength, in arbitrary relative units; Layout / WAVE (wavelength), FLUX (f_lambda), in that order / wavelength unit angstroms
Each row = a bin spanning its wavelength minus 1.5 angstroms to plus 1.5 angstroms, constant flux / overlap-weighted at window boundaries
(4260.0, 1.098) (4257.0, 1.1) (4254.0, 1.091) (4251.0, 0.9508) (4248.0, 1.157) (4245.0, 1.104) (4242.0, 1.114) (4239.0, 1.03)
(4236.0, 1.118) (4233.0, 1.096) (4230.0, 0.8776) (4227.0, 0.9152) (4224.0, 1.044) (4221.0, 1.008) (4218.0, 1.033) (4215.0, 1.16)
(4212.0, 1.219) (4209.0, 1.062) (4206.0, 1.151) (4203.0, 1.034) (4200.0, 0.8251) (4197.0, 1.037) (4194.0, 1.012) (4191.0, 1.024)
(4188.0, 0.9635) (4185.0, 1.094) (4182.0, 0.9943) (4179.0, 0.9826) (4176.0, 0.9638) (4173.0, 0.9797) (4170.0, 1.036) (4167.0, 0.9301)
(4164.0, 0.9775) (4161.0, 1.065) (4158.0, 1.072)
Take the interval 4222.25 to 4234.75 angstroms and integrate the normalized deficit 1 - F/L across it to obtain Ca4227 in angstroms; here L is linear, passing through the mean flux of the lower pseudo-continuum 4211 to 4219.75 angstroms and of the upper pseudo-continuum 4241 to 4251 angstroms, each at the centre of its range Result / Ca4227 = 1.5 angstroms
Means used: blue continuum 1.13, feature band 0.986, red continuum 1.1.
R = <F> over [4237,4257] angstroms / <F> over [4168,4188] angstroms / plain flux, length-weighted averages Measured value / 1.07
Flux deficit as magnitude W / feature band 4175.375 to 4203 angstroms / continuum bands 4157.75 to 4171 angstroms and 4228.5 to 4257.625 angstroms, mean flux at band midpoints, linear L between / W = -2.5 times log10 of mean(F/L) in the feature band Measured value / 0.04 mag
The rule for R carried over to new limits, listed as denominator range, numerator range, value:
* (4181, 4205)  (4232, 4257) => 1.08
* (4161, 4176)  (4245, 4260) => 1.09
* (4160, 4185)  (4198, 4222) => 1.07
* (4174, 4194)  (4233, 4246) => 1.09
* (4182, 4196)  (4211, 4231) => 1.02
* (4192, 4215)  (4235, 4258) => 1.03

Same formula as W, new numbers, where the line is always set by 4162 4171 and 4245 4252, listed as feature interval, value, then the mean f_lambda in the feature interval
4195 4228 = -0.01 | 1.05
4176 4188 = -0.01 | 1.01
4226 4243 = 0.03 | 1.03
